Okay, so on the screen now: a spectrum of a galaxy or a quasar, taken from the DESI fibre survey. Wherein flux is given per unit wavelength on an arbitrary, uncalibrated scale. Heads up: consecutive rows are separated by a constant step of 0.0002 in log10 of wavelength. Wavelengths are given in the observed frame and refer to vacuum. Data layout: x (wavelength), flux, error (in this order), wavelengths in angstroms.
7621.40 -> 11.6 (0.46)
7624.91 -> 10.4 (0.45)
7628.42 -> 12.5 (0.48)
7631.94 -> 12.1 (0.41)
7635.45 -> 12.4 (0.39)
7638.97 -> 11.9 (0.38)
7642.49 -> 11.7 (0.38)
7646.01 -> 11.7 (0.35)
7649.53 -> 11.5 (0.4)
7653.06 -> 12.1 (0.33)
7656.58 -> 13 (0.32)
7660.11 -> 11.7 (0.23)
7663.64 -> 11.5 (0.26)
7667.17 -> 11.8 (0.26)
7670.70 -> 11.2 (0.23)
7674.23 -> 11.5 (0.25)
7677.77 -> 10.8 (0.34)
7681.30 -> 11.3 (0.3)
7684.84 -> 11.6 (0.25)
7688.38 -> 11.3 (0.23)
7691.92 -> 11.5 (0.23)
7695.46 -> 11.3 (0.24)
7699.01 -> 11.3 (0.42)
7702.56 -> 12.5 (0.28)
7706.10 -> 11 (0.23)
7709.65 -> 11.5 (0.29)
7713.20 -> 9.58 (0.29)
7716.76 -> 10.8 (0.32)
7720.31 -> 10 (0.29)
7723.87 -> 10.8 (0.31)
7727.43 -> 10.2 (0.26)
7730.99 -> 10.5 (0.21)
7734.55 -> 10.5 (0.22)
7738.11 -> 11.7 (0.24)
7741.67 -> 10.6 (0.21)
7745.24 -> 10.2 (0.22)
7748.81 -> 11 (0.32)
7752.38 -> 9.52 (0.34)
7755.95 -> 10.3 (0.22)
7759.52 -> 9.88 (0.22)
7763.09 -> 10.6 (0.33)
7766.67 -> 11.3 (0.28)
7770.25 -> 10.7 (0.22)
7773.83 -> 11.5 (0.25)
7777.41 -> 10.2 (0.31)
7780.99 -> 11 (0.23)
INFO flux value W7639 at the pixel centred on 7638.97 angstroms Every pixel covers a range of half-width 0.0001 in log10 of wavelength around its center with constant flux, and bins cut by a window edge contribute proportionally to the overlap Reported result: 11.9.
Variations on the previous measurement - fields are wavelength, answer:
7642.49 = 11.7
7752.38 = 9.52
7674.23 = 11.5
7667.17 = 11.8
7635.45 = 12.4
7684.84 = 11.6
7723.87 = 10.8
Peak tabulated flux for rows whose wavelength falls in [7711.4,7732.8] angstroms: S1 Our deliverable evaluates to 10.8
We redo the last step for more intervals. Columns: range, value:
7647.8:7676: 13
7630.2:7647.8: 12.4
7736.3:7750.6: 11.7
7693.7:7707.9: 12.5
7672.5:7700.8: 11.6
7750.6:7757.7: 10.3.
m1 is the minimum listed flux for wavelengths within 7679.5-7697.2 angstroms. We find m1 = 11.3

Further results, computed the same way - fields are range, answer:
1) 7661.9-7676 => 11.2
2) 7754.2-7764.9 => 9.88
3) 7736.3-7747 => 10.2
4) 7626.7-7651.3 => 11.5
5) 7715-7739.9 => 10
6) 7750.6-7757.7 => 9.52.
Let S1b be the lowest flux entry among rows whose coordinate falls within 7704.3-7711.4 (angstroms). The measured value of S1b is 11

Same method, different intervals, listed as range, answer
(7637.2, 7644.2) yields 11.7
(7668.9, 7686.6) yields 10.8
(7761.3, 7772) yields 10.6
